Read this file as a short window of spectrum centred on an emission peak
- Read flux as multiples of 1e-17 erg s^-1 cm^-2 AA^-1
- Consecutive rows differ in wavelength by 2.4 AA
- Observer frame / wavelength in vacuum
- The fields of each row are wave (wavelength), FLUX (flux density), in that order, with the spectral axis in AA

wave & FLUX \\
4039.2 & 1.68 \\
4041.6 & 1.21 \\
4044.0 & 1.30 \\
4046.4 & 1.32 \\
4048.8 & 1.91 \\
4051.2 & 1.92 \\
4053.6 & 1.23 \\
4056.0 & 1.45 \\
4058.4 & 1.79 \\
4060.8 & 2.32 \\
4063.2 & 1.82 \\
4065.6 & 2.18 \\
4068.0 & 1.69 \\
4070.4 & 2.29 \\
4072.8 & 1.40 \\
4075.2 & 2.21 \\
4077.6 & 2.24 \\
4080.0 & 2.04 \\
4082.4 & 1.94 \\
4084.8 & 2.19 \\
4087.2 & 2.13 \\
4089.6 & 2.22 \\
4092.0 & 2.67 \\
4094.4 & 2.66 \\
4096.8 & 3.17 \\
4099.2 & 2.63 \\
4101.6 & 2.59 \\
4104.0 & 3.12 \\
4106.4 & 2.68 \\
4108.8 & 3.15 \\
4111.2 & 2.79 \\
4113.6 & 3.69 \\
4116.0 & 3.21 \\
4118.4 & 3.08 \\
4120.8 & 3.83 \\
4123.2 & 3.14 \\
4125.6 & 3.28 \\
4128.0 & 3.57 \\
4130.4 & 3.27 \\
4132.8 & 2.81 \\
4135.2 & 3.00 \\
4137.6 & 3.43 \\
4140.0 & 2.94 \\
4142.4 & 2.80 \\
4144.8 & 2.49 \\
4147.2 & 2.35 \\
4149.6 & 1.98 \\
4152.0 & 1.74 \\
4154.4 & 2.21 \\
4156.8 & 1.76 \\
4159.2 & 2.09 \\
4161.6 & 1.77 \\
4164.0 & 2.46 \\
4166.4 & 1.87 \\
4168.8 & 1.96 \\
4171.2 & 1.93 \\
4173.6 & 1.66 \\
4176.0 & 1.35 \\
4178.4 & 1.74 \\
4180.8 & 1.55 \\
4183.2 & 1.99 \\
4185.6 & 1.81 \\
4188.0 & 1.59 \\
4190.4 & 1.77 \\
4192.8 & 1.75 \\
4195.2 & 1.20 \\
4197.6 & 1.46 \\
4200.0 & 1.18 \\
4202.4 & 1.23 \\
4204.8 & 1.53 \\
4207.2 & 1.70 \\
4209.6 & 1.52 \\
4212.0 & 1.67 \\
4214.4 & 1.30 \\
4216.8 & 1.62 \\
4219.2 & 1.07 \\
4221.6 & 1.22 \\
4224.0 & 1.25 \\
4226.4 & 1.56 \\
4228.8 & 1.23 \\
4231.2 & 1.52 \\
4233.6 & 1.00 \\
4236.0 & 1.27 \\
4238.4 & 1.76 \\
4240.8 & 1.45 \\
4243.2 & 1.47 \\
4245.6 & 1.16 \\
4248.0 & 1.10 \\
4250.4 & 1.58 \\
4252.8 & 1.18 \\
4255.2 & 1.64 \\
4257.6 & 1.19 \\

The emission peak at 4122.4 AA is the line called C IV 1549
